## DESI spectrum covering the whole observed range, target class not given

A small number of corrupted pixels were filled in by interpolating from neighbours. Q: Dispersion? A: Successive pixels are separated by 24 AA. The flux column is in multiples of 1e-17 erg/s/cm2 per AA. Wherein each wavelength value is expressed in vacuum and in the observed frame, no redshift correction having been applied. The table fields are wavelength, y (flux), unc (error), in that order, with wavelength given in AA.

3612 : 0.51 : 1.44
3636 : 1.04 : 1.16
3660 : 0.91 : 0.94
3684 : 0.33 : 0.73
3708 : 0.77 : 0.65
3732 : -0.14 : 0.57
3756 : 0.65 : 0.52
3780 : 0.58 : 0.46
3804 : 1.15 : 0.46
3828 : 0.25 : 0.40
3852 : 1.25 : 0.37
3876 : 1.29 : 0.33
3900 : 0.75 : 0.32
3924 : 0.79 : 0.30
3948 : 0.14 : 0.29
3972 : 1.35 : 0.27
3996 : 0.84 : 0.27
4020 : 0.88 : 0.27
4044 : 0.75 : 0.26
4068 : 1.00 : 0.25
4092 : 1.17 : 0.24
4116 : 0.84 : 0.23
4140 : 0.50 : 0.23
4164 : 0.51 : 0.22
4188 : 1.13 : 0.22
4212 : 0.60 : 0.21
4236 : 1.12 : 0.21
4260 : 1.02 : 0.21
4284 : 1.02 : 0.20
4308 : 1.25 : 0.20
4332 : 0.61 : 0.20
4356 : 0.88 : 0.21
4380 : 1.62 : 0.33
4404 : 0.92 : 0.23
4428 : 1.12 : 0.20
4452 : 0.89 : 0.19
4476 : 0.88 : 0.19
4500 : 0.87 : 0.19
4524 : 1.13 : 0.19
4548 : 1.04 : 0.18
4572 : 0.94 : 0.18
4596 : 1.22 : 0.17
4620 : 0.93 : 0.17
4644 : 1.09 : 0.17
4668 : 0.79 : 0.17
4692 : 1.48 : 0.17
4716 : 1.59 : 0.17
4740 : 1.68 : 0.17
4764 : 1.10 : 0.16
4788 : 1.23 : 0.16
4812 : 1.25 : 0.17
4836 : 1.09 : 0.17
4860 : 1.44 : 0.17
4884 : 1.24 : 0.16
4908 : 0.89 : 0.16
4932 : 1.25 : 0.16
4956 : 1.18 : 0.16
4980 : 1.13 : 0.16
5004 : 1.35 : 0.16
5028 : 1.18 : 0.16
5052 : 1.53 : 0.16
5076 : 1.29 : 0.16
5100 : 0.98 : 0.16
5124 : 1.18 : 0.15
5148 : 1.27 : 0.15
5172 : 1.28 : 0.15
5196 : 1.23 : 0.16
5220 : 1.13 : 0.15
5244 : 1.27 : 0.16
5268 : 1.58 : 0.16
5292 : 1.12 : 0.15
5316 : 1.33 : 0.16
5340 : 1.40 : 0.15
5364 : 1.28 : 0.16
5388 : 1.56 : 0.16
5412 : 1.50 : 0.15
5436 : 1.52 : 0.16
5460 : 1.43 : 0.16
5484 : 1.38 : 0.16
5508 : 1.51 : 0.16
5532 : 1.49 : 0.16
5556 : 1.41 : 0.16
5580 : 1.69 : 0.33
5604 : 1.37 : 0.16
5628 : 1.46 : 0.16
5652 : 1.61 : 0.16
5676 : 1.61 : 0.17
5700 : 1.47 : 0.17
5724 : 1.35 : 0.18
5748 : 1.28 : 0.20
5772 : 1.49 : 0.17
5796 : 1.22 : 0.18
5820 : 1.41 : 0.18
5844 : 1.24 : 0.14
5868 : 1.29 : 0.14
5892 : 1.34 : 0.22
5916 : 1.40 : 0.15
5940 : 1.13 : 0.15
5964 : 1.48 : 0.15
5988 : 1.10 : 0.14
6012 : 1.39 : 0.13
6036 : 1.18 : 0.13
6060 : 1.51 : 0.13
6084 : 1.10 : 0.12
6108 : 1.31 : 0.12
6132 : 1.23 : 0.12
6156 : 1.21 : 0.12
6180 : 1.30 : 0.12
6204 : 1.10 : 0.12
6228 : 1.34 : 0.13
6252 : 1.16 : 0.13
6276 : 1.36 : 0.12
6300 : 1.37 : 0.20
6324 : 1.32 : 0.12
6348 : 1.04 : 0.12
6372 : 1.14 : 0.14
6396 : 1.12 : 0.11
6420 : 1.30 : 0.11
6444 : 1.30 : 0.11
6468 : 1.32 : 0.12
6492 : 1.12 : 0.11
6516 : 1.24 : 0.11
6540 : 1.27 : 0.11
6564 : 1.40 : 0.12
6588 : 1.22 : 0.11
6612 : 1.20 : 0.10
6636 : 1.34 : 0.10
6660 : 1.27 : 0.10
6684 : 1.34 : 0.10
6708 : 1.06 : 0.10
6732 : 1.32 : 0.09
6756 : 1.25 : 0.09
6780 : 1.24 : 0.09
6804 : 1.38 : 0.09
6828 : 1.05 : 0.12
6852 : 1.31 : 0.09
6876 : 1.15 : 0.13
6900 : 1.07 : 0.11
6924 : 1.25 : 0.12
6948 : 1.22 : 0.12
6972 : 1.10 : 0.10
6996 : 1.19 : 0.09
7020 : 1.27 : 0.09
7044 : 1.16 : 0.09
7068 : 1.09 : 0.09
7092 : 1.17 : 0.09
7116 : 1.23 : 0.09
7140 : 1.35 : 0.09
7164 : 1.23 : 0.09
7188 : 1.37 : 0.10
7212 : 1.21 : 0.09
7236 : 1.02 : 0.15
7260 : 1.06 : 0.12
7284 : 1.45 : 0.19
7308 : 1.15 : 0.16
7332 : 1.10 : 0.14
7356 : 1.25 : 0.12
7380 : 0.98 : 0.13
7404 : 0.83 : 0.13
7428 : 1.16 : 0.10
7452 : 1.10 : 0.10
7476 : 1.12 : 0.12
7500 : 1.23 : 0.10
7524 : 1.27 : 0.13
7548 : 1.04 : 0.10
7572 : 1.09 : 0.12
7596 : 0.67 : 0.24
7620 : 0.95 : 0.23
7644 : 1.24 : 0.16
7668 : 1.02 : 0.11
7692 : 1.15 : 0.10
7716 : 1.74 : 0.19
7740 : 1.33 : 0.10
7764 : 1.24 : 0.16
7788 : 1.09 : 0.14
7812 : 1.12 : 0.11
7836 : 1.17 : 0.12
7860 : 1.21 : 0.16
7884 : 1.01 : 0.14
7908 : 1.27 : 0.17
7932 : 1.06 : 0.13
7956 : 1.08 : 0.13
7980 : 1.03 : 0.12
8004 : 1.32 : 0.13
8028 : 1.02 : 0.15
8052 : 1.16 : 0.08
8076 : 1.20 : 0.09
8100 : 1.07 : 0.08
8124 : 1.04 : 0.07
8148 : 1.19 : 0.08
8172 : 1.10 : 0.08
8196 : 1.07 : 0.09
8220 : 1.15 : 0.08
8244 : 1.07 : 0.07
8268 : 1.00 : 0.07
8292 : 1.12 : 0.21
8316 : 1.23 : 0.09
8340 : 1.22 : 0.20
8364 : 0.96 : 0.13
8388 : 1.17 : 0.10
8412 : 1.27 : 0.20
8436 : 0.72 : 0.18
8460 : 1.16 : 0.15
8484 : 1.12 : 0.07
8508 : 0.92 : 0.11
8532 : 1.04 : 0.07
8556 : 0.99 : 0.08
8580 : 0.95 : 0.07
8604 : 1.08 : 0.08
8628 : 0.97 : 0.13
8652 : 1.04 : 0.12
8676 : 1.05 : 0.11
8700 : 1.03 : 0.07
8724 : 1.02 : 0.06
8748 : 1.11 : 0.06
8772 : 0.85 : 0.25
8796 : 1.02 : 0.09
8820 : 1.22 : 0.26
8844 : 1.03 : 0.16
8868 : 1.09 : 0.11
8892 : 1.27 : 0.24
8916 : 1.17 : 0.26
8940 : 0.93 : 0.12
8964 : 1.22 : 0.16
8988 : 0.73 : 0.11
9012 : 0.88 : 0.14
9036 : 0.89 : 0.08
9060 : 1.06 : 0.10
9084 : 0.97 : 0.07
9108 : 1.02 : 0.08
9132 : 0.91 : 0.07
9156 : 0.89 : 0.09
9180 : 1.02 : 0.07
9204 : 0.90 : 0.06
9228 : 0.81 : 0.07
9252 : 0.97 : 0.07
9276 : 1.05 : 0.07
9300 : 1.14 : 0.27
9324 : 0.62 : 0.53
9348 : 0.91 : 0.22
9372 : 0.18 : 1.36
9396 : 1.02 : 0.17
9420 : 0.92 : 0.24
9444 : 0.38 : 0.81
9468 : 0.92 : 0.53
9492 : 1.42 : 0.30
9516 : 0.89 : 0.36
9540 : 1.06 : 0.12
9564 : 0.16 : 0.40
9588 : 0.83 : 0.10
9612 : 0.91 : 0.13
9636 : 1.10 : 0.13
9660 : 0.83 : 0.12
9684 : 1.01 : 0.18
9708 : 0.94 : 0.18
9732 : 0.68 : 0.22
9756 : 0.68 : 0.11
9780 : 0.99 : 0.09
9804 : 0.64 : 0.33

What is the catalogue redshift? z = 0.176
